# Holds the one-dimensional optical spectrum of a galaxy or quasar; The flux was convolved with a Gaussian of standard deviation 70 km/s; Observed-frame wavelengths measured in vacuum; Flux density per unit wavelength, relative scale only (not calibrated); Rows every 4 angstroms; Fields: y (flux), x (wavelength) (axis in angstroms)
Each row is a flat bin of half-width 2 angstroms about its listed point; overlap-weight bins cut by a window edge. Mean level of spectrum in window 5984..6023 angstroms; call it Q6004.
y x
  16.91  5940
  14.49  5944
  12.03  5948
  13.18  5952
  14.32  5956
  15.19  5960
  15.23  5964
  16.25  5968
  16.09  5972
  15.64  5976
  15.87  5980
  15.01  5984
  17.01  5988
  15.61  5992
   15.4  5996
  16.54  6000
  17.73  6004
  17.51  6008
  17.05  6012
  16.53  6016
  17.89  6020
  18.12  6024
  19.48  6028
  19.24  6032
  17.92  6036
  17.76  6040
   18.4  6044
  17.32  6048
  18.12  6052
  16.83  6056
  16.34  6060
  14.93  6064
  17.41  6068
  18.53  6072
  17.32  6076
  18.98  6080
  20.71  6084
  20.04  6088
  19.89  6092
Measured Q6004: 16.7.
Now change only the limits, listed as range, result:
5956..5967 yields 15.1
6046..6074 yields 17.1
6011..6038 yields 18.1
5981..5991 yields 16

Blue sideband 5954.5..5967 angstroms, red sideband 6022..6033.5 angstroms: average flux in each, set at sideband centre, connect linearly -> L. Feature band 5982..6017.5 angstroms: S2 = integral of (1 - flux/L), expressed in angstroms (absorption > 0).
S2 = 1.7 angstroms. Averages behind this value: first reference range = 15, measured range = 16.5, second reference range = 18.9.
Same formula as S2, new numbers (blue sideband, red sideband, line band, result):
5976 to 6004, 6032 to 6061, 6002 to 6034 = -2.1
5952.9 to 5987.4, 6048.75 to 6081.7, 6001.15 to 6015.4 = -1.0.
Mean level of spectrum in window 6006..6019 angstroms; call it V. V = 17.1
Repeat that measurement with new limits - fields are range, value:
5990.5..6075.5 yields 17.4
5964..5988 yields 15.8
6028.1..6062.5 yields 17.8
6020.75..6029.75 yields 18.7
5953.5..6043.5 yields 16.7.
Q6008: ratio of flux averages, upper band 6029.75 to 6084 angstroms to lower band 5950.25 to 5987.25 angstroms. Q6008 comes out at 1.16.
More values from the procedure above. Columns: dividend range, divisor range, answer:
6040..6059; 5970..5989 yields 1.11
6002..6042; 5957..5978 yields 1.15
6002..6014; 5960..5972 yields 1.11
